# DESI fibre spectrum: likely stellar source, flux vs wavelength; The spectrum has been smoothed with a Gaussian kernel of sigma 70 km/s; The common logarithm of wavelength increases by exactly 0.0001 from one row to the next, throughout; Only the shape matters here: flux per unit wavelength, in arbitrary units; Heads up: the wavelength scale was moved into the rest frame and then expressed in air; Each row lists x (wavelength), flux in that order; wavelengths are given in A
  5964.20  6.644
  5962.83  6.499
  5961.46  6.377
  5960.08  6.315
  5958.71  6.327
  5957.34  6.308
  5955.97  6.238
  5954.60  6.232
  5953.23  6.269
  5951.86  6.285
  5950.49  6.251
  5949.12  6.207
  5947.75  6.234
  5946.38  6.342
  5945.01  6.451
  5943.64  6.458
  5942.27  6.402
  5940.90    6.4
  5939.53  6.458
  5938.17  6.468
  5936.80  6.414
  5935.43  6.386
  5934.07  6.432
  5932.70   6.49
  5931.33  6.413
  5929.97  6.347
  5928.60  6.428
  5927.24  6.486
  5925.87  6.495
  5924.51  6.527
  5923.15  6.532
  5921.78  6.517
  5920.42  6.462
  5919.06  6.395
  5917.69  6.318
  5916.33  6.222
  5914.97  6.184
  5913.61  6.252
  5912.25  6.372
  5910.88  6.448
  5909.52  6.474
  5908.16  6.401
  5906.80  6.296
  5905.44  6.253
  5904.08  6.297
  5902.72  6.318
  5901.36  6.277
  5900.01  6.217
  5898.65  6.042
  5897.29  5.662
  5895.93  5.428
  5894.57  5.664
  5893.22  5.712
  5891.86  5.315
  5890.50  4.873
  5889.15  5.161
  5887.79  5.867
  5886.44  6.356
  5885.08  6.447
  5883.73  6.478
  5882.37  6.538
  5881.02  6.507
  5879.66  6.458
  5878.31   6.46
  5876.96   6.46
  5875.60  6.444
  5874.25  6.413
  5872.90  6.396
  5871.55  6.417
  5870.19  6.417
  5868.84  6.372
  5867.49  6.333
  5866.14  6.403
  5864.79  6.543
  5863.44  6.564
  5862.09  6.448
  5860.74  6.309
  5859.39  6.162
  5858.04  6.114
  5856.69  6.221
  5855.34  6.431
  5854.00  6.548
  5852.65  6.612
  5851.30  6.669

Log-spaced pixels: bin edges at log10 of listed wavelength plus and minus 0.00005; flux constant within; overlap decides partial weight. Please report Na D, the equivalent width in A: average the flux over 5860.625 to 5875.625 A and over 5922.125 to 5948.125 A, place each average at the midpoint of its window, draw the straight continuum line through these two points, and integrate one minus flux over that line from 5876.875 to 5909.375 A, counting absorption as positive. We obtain 1.9 A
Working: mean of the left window 6.43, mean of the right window 6.43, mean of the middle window 6.06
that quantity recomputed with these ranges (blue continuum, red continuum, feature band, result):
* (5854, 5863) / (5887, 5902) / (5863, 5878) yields -0.8 A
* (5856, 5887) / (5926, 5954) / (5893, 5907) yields 0.8 A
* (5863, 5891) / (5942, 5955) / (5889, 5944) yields 0.7 A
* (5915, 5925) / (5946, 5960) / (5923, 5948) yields -0.3 A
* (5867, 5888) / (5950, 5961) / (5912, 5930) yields -0.2 A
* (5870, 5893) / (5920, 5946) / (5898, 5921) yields 0.0 A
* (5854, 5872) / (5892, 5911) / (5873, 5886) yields -0.5 A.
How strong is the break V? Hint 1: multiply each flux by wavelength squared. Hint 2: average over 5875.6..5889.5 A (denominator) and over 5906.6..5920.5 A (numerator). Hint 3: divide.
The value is 1.0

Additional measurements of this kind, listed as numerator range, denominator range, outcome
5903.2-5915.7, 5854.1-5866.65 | 1.01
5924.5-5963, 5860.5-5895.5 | 1.05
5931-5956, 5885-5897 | 1.15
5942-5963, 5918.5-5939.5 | 0.99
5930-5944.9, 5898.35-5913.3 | 1.03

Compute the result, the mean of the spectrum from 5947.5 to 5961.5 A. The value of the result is 6.27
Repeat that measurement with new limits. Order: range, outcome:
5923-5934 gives 6.46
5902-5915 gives 6.33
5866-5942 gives 6.26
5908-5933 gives 6.41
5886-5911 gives 5.94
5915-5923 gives 6.37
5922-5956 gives 6.39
